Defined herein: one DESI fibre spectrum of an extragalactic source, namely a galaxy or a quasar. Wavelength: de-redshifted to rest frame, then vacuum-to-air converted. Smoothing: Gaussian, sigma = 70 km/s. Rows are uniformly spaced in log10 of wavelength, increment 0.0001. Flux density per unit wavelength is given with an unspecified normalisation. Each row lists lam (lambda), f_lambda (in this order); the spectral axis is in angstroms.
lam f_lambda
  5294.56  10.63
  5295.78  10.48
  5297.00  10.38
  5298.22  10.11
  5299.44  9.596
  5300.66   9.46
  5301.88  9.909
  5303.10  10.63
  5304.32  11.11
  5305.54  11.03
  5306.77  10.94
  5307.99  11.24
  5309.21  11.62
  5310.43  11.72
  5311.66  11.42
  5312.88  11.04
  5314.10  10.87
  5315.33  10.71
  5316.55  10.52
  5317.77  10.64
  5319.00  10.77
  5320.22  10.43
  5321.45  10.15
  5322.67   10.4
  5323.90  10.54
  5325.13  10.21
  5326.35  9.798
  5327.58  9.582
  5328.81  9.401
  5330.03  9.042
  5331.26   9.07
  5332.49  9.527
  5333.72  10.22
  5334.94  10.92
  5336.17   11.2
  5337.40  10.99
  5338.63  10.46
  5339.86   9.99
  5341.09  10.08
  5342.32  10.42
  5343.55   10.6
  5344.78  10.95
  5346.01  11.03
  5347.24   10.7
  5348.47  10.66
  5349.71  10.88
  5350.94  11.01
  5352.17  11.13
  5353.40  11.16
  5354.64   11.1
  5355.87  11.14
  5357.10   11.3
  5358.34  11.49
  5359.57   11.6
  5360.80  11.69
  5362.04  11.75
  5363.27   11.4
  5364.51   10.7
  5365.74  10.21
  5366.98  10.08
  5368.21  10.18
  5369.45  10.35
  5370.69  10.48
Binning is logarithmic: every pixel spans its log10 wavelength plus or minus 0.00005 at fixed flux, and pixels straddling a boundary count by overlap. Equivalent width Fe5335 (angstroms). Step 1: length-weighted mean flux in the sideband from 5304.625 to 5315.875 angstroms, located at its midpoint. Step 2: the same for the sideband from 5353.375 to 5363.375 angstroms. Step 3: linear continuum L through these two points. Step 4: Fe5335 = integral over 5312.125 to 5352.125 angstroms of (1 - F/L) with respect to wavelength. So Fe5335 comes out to 3.08 angstroms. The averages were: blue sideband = 11.2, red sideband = 11.4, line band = 10.4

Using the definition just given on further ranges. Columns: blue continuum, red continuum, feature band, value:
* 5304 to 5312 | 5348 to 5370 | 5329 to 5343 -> 1.22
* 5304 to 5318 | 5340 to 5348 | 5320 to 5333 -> 1.25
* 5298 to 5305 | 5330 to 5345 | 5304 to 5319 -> -1.27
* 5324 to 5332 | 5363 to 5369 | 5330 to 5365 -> -2.65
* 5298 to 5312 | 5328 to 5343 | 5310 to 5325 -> -0.37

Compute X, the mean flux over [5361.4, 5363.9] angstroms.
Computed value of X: 11.5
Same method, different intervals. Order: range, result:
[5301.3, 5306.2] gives 10.7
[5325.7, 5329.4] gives 9.6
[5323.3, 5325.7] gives 10.4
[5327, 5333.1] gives 9.32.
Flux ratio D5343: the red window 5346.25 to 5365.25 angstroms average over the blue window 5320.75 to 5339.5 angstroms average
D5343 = 1.1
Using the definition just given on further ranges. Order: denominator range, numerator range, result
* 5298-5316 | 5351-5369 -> 1.03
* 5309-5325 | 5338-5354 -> 0.99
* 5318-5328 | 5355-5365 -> 1.11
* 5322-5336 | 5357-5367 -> 1.13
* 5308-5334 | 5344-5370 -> 1.06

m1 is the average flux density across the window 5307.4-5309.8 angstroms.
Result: 11.4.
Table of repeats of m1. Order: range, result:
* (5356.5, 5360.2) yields 11.5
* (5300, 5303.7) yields 10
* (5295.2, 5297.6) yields 10.4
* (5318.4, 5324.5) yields 10.5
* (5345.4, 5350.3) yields 10.8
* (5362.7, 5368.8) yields 10.5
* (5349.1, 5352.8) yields 11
